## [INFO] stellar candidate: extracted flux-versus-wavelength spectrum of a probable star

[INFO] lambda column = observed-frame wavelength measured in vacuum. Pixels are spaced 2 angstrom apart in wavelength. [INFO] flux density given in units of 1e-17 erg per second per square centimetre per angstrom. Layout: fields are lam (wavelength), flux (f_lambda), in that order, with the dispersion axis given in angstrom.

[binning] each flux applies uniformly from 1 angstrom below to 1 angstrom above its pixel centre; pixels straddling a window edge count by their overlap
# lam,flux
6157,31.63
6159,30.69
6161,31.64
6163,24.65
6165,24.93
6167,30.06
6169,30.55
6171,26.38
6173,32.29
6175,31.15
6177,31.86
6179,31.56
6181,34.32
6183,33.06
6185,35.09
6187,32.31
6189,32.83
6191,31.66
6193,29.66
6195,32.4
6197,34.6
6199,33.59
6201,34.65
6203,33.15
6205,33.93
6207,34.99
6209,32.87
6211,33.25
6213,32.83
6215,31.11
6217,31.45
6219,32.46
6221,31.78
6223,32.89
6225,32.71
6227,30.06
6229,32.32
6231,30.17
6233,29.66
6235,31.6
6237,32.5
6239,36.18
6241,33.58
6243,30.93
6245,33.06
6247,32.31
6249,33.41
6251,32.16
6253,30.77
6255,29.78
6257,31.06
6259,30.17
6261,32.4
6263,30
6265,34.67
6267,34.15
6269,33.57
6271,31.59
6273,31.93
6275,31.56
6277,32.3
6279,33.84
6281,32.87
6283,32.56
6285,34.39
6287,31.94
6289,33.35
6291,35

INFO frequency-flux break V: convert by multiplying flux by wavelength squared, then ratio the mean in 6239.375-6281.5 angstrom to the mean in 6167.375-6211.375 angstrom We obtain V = 1.01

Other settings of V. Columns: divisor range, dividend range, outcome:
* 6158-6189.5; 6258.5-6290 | 1.09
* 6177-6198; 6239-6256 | 1.01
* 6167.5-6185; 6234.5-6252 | 1.06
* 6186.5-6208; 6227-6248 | 0.98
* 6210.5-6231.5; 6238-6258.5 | 1.02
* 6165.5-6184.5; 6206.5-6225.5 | 1.06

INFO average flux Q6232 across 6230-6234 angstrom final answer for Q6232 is 29.9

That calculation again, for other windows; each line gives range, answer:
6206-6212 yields 33.7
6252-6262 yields 30.8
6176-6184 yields 32.7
